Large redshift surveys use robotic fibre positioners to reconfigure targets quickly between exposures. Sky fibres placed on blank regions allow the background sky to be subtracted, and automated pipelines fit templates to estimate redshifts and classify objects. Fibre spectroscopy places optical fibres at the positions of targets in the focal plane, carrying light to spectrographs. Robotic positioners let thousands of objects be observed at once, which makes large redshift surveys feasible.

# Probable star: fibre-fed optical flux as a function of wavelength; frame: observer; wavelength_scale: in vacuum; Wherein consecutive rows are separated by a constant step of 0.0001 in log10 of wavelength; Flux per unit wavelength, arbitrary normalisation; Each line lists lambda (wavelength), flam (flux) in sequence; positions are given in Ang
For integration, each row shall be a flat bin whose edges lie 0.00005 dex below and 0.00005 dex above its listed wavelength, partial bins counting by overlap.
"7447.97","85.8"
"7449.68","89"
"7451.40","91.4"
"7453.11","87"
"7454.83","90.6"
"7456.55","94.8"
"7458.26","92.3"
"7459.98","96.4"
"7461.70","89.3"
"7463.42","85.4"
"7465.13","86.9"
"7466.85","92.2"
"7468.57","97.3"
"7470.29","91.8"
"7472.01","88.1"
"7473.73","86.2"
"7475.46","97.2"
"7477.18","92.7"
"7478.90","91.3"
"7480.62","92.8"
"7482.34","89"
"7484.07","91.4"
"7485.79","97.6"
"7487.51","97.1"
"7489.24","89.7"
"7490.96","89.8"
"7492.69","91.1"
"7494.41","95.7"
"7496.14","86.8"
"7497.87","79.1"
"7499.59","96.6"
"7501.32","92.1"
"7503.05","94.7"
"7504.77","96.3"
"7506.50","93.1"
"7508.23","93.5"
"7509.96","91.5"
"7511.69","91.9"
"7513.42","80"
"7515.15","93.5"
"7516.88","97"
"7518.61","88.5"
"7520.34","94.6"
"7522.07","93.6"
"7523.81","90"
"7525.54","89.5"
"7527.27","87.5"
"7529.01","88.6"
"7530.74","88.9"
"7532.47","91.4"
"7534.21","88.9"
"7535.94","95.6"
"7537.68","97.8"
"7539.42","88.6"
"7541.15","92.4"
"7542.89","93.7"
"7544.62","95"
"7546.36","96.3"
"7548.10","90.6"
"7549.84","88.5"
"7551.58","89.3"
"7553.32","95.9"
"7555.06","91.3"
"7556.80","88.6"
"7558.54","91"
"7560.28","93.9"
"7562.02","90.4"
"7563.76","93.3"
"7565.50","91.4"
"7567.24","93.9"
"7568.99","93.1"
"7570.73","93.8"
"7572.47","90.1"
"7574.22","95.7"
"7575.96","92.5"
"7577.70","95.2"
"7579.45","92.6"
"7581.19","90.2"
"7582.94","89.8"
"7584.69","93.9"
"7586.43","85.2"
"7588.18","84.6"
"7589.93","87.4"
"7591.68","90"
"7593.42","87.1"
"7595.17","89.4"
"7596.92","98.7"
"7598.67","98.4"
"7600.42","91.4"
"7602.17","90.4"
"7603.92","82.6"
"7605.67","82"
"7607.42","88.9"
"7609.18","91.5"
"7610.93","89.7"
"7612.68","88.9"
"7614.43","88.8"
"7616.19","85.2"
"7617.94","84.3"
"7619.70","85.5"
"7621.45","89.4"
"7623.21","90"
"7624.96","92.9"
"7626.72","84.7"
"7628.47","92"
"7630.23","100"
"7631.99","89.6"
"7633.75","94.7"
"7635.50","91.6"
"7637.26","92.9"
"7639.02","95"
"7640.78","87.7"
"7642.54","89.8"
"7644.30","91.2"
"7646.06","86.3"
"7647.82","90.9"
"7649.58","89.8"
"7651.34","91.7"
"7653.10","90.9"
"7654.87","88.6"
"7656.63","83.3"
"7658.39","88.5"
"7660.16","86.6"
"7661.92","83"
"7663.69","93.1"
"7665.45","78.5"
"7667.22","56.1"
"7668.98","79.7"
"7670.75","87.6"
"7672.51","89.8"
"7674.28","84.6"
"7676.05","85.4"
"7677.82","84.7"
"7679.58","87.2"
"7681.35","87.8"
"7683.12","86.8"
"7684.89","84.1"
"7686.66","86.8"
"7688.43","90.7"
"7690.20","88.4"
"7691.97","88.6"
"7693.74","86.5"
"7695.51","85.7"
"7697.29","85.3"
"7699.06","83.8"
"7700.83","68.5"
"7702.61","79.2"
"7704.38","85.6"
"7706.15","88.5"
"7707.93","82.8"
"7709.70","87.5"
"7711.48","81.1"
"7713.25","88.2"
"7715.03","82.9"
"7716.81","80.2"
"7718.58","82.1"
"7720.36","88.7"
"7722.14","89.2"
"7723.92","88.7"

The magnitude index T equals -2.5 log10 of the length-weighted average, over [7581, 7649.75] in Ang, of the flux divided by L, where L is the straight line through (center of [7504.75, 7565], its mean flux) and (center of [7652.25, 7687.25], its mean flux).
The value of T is -0.03 mag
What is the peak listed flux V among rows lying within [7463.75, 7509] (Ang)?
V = 97.6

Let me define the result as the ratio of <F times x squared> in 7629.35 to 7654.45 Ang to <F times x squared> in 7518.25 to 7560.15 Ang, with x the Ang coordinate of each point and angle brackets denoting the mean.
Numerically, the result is 1.0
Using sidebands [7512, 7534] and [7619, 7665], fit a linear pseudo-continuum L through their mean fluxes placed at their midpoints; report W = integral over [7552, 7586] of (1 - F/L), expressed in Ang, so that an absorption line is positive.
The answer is -0.8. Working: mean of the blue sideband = 90.3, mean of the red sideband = 89.9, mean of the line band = 92.3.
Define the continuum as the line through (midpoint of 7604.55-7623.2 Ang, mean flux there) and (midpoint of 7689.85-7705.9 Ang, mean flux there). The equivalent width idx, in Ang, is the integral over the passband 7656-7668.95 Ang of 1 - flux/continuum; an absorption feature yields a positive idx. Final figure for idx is 0.6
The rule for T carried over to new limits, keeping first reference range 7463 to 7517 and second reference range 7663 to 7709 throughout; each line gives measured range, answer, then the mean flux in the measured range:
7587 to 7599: -0.033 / 90.3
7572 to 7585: -0.052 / 92.5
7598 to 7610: -0.024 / 89.1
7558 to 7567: -0.042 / 92.2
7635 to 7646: -0.063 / 90.9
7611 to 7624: -0.011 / 87.5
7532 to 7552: -0.034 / 92.4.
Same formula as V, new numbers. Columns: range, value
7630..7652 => 100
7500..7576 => 97.8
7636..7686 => 95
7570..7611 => 98.7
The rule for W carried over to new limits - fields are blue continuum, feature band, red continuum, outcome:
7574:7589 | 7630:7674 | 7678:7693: 0.5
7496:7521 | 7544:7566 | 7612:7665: -0.3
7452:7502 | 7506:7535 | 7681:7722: -0.2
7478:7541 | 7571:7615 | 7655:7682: -1.4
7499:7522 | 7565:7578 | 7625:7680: -0.4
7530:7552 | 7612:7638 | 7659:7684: -1.0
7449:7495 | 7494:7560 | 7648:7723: -1.2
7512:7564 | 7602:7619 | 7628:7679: 0.4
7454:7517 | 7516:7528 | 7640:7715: -0.1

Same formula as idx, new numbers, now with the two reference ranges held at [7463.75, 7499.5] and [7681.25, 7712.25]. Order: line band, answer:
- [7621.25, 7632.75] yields -0.6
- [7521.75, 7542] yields -0.3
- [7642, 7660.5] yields -0.6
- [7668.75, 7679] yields 0.0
